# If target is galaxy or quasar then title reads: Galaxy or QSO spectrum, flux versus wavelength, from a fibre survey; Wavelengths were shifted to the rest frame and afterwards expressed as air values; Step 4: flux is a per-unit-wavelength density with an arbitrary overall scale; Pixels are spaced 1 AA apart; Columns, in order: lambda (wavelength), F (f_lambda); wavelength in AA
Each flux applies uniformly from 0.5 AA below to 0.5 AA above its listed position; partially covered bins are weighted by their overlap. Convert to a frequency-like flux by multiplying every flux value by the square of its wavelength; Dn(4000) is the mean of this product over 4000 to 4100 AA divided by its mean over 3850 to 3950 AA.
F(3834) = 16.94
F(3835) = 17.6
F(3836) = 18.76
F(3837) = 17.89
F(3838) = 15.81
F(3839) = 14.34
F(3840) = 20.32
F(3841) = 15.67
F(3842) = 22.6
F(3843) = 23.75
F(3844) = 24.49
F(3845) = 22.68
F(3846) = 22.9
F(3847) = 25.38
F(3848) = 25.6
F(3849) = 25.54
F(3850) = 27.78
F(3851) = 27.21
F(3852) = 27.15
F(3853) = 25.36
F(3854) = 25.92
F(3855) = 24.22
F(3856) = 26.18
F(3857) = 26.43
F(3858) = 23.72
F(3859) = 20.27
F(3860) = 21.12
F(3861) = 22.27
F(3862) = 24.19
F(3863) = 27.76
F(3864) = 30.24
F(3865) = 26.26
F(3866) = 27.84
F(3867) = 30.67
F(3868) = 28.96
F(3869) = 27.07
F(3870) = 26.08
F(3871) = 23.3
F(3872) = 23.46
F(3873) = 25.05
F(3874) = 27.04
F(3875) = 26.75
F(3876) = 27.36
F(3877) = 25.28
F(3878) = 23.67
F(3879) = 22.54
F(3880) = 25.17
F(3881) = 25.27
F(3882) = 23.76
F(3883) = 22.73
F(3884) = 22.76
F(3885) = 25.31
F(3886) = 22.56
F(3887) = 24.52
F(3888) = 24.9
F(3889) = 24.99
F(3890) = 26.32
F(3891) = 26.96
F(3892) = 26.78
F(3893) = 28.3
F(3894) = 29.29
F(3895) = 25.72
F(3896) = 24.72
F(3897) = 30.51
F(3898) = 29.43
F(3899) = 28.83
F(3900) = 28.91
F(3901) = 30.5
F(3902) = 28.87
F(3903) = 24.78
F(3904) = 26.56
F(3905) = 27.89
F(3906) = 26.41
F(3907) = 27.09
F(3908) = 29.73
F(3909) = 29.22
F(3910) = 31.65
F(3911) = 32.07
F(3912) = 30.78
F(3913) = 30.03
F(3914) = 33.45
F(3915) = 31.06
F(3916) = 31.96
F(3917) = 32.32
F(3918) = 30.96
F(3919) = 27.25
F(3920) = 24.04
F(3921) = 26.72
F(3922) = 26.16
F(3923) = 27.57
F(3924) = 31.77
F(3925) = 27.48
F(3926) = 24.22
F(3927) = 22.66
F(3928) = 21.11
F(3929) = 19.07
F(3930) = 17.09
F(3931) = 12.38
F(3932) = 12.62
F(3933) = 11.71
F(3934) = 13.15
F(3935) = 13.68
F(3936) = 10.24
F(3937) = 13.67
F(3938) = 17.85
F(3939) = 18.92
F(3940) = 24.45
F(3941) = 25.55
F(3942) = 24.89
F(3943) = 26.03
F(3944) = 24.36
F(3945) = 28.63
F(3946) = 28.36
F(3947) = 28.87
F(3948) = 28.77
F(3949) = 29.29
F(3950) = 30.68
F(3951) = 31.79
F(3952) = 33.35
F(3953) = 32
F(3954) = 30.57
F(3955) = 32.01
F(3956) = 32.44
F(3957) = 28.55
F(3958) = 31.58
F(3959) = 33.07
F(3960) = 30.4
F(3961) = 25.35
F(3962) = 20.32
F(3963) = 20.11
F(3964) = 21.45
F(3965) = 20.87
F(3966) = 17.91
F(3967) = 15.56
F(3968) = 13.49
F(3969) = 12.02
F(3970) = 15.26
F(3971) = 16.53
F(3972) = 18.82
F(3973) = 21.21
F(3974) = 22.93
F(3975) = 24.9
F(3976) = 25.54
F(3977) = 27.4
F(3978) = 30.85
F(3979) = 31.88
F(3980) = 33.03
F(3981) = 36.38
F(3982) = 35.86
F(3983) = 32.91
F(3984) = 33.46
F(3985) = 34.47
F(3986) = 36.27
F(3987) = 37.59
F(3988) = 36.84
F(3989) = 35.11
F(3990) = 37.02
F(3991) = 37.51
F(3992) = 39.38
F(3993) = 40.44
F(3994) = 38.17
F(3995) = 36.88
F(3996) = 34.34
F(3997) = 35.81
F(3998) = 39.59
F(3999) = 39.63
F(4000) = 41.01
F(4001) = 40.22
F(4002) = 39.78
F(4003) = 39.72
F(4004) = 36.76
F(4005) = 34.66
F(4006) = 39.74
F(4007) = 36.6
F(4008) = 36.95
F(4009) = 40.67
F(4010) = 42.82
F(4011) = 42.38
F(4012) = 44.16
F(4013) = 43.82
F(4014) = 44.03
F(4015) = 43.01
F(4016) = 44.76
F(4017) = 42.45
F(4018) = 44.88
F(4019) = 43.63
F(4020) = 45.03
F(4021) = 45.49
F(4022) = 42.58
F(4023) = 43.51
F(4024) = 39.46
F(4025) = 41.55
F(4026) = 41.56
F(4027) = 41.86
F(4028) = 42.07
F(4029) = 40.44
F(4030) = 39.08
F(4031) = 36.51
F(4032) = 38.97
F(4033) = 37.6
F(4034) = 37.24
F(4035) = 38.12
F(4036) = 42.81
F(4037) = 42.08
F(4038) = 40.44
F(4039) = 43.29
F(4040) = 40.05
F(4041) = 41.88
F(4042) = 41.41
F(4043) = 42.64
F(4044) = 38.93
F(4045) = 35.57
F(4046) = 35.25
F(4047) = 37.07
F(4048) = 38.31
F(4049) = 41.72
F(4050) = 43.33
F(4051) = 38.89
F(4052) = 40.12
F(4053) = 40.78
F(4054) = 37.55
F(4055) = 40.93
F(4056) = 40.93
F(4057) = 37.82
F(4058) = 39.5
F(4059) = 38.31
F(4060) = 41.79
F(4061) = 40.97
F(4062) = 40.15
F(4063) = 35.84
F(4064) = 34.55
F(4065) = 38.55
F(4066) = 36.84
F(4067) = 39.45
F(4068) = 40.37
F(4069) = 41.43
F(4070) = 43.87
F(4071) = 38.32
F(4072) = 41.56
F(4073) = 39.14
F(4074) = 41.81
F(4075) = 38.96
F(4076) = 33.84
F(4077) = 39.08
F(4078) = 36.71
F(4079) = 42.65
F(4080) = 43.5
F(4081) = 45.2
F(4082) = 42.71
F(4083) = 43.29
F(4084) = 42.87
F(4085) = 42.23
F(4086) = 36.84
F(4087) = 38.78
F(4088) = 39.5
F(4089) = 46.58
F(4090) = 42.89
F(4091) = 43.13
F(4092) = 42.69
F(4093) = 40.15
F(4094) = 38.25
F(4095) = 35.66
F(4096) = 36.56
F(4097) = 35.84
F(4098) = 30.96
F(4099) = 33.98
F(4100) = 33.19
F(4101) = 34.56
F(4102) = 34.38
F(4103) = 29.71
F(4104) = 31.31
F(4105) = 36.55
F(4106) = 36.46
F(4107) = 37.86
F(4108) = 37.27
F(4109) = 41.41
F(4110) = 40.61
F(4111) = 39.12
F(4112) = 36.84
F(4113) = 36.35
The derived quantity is 1.70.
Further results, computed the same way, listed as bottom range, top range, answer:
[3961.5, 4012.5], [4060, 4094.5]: 1.32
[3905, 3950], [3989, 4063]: 1.70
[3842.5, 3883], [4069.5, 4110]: 1.71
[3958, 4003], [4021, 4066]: 1.37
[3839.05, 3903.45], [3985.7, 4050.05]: 1.70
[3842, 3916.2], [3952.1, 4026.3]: 1.35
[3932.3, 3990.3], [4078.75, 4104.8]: 1.59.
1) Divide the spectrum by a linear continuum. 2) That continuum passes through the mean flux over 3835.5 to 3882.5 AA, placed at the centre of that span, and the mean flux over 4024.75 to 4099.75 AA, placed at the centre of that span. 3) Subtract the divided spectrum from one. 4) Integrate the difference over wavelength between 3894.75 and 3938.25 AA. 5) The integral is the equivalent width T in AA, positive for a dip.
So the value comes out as 5.1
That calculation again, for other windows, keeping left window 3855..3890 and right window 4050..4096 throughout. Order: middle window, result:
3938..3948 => 1.7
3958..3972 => 5.0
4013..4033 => -3.1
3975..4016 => -3.4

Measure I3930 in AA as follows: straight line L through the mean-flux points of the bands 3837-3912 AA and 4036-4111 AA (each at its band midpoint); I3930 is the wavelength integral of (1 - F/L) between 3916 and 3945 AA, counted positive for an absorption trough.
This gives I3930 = 7.22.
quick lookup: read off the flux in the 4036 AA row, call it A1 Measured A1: 42.81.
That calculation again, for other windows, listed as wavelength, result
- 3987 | 37.59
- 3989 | 35.11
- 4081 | 45.2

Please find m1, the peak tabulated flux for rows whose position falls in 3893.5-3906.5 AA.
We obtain 30.51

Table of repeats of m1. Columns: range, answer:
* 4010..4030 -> 45.49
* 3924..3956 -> 33.35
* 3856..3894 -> 30.67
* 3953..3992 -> 39.38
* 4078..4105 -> 46.58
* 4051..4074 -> 43.87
